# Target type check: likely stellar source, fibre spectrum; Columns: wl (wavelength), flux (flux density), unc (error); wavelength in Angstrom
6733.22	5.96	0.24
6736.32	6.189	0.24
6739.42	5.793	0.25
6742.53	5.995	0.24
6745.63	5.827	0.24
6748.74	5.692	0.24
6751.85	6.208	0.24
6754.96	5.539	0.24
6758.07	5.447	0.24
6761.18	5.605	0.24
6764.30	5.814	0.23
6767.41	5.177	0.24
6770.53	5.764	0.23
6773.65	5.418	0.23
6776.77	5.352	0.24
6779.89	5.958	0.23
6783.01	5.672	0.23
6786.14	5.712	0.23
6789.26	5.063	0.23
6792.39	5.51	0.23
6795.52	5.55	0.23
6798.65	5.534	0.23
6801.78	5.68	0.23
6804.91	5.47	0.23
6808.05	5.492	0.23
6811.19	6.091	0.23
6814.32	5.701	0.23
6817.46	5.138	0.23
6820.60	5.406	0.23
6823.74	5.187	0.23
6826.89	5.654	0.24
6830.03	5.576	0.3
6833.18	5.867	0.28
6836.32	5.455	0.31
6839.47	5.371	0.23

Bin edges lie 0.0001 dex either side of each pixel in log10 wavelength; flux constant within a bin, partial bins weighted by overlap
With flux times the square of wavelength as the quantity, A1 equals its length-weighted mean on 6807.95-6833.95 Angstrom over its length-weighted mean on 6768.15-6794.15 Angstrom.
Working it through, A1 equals 1.0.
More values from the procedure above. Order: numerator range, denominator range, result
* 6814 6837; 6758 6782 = 1.00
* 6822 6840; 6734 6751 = 0.96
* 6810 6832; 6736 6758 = 0.97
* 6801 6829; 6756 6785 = 1.00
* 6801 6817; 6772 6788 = 1.01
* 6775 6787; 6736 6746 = 0.97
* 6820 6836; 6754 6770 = 1.02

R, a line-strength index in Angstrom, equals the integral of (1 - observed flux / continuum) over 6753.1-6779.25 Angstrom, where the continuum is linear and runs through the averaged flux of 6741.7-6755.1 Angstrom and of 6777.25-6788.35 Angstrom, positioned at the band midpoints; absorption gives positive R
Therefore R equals 1.1 Angstrom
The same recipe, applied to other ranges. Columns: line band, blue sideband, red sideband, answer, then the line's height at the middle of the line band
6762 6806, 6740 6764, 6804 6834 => 0.86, 5.66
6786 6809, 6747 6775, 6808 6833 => 0.39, 5.58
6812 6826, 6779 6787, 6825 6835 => 0.71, 5.7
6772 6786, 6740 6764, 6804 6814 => 0.29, 5.73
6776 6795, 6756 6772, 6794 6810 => 0.02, 5.56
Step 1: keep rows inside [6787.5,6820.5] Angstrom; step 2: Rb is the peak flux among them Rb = 6.091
